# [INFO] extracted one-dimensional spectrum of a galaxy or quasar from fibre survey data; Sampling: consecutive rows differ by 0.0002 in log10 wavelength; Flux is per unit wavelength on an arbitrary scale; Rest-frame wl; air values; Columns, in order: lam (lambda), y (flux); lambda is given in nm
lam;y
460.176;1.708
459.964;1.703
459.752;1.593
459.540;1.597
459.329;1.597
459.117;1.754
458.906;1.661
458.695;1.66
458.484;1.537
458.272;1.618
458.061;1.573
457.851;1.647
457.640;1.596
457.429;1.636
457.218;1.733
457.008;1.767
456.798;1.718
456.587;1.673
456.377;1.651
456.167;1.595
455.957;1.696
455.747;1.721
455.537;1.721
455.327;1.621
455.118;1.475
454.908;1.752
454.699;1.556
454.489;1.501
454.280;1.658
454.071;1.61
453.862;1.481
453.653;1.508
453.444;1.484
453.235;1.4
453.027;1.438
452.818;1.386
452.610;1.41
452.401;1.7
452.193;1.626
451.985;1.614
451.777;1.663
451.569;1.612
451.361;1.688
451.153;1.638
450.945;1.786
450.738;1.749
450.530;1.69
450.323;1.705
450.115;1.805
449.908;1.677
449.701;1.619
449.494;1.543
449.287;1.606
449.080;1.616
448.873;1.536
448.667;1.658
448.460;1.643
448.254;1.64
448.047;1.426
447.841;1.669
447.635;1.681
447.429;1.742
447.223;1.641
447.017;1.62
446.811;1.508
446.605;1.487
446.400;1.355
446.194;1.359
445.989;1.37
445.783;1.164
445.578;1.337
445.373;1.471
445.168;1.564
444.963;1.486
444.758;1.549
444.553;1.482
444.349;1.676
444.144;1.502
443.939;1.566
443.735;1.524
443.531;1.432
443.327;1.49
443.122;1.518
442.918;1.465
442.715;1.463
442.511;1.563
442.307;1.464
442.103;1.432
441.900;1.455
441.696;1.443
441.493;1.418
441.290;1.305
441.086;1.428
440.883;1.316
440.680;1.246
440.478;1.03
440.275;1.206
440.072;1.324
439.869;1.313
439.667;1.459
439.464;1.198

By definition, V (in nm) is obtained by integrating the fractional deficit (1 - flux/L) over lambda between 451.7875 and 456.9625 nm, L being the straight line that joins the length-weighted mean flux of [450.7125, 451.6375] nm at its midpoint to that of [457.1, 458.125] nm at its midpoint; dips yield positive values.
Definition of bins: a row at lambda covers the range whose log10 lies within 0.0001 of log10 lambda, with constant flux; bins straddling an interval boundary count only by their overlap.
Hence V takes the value 0.25 nm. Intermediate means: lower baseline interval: 1.69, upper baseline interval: 1.64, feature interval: 1.59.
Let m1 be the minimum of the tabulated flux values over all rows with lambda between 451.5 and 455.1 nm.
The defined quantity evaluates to 1.386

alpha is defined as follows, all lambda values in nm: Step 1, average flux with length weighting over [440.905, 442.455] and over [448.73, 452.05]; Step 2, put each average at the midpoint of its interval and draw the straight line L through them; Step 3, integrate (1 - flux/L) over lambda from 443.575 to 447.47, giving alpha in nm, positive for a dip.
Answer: 0.09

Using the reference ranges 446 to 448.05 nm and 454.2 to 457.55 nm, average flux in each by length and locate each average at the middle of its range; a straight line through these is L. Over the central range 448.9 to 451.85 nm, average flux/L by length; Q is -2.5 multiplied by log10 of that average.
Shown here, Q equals -0.05 mag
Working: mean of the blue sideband 1.55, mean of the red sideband 1.65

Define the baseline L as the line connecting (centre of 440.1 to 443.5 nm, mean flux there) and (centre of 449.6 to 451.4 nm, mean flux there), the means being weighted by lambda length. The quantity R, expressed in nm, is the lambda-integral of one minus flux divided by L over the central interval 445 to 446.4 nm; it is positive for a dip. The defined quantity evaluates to 0.137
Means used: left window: 1.39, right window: 1.71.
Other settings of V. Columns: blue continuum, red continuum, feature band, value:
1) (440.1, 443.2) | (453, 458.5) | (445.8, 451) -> -0.37 nm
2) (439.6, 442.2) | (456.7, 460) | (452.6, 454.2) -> 0.09 nm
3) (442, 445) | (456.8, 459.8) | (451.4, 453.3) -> 0.05 nm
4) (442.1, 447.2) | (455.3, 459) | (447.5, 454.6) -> -0.16 nm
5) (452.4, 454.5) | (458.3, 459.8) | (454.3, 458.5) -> -0.20 nm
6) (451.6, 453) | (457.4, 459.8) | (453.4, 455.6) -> 0.01 nm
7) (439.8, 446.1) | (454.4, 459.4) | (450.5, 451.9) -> -0.12 nm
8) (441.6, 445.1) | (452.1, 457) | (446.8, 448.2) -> -0.08 nm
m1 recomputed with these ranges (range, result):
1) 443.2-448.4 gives 1.164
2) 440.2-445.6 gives 1.03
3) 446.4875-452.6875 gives 1.41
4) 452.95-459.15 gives 1.4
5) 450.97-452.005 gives 1.612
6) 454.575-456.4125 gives 1.475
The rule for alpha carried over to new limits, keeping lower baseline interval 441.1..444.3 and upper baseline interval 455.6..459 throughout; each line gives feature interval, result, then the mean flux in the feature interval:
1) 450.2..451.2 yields -0.094 nm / 1.72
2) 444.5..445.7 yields 0.020 nm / 1.48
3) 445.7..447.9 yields 0.022 nm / 1.51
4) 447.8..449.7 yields -0.054 nm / 1.59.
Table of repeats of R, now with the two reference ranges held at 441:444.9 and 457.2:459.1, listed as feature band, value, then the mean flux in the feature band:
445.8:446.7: 0.09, 1.37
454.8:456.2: -0.05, 1.66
